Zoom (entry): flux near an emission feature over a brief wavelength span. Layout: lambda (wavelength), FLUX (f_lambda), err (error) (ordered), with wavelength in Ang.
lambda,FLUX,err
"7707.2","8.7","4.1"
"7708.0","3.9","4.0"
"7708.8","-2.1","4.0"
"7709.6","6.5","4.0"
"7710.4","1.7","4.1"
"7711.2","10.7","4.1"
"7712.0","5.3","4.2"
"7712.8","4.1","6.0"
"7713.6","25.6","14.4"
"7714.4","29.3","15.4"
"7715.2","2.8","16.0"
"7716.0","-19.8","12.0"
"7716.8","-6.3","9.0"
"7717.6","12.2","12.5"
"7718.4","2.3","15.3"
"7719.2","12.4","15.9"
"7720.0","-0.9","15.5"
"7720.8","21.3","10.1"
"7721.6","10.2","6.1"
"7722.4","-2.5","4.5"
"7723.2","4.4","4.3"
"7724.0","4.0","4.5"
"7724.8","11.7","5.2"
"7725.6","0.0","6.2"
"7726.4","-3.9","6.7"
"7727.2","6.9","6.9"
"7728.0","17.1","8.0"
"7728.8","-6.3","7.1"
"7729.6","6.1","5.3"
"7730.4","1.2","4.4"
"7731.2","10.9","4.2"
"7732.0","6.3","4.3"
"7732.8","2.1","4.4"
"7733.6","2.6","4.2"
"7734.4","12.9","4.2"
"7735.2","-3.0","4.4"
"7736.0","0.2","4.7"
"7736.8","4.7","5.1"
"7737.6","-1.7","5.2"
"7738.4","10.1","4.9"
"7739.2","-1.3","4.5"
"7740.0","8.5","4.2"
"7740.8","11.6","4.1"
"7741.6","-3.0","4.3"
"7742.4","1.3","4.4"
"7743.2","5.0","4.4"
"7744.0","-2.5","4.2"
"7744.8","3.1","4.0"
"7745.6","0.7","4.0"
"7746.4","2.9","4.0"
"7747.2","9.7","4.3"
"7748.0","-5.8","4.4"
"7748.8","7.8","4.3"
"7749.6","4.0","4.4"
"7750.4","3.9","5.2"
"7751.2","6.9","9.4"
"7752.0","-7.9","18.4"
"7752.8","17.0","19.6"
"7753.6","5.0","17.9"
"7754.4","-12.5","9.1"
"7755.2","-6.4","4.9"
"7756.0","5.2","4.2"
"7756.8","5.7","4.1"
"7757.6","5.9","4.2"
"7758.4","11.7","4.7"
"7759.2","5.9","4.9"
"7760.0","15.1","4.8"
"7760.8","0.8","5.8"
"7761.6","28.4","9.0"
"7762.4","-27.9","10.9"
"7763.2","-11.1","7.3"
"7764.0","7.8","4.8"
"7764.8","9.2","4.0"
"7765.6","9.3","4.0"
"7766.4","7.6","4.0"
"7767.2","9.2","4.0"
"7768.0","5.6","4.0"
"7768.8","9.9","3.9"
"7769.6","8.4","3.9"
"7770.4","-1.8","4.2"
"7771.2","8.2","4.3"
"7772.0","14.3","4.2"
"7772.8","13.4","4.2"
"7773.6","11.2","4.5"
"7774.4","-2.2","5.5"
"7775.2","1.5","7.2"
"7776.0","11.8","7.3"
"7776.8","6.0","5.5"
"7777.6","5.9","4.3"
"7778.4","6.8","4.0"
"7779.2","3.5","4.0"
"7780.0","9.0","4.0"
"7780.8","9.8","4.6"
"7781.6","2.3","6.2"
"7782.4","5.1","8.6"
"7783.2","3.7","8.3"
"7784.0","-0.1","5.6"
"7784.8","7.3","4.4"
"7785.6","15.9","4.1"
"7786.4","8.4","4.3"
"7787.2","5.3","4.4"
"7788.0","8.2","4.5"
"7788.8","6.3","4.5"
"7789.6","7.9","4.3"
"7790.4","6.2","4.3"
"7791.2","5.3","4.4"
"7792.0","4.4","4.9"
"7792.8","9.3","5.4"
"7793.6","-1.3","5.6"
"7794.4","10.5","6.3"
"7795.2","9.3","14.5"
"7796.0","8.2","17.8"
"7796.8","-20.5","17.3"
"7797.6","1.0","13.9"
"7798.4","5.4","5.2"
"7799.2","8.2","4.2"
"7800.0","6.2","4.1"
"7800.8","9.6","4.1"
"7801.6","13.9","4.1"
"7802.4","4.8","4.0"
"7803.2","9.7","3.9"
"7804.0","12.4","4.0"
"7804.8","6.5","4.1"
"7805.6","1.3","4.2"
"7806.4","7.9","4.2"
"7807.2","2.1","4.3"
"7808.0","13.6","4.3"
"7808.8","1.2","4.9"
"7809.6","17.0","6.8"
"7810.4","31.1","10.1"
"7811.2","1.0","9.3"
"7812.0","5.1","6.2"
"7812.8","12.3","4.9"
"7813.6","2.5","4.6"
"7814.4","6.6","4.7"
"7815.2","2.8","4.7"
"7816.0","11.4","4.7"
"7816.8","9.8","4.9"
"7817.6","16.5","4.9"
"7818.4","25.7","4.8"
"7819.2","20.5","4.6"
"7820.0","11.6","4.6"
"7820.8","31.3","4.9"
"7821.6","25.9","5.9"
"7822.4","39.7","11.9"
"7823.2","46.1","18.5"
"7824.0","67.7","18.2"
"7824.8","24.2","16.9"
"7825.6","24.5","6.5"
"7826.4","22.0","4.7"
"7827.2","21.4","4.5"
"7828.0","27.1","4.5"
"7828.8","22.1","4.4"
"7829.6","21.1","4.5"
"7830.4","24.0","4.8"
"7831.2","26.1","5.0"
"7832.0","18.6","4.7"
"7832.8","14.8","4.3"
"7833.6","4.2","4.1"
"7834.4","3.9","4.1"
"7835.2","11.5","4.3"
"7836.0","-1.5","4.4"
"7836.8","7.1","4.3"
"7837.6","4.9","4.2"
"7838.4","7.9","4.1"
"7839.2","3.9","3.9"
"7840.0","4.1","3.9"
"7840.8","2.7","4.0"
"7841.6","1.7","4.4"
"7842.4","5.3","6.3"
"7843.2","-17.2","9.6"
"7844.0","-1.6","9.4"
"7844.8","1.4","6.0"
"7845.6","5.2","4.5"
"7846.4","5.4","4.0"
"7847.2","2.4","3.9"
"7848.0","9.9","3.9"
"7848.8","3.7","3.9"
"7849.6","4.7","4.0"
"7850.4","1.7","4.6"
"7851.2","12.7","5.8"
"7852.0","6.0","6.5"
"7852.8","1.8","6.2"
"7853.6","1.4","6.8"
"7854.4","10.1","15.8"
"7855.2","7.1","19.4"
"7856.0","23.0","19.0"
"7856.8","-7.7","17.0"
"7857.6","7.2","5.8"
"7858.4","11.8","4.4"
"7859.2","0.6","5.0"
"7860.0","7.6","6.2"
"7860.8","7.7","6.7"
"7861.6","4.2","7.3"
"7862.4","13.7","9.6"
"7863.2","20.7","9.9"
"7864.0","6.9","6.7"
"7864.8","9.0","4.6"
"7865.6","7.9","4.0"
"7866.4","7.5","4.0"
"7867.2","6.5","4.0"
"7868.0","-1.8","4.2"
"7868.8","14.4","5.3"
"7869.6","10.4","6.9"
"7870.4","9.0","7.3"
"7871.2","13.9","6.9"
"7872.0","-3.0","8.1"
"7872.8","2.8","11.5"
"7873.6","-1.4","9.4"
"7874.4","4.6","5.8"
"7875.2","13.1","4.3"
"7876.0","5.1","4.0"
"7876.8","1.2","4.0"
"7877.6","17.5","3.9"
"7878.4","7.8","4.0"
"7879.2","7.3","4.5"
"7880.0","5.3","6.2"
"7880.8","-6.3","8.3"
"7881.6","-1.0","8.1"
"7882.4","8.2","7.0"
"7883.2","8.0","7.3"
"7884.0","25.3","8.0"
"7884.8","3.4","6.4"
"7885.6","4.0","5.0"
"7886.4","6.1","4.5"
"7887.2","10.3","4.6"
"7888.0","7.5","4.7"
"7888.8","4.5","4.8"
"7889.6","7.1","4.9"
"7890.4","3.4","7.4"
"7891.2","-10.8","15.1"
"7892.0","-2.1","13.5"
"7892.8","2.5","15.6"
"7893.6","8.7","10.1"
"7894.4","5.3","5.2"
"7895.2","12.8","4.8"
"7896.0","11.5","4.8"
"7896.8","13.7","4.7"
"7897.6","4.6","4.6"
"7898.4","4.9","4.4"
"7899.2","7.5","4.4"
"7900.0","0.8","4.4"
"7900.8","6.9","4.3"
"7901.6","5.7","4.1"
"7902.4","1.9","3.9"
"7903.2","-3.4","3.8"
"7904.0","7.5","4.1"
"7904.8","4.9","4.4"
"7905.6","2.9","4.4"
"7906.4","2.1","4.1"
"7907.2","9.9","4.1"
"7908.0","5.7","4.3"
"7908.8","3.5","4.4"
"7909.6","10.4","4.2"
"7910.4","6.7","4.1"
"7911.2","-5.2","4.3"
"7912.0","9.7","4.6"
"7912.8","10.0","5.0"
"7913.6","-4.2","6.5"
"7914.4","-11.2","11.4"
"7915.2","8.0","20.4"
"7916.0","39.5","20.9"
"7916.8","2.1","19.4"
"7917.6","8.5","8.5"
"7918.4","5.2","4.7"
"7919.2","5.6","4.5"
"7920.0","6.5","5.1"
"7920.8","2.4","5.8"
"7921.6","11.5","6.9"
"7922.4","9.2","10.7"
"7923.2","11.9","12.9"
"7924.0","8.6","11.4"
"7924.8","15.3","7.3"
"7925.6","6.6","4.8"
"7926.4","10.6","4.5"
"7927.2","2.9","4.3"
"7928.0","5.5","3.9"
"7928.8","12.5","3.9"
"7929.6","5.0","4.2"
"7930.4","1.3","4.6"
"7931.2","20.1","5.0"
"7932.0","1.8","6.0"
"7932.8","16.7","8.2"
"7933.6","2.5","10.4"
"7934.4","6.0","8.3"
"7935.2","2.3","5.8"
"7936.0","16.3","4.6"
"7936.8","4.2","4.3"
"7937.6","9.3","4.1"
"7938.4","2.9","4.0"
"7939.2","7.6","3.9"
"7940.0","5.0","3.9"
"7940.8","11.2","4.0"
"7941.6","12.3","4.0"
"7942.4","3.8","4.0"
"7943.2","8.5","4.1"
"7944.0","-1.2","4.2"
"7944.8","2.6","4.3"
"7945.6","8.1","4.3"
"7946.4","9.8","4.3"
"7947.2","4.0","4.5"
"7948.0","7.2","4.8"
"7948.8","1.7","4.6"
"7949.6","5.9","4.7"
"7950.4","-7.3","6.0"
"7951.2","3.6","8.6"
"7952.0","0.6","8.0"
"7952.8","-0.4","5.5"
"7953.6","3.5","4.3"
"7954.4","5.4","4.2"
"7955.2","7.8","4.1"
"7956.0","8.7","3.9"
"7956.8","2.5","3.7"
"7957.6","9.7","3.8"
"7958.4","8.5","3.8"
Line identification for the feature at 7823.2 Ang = [O II] 3727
